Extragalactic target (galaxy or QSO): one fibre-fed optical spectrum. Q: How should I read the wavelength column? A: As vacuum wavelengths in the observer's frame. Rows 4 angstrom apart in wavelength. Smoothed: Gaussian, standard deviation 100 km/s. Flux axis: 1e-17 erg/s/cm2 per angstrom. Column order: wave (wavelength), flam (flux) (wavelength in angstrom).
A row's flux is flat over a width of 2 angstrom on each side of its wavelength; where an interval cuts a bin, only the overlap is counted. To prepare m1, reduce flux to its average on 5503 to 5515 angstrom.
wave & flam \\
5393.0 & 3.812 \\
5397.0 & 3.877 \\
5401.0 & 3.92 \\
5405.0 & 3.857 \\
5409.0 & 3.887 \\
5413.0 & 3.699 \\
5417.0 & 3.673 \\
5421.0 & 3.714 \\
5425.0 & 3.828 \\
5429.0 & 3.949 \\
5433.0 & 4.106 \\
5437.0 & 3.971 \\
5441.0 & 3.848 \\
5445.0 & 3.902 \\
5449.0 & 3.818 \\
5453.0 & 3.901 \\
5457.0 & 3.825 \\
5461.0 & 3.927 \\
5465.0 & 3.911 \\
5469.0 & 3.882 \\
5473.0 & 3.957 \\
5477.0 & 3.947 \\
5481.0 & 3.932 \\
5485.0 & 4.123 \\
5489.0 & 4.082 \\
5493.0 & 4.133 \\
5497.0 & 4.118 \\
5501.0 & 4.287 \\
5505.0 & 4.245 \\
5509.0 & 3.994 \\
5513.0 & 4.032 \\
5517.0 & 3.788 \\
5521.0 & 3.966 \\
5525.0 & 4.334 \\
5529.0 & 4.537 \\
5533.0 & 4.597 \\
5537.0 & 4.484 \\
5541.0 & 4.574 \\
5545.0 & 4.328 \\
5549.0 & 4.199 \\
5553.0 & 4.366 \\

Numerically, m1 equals 4.09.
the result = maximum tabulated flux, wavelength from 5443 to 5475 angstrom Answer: 3.957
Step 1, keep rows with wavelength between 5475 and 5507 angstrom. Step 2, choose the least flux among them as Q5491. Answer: 3.932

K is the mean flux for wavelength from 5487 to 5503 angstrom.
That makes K 4.16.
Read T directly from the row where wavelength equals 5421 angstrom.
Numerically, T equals 3.714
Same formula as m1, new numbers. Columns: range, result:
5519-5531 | 4.28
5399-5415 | 3.84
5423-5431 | 3.89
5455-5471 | 3.89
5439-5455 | 3.87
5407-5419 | 3.75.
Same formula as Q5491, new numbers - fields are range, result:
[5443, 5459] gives 3.818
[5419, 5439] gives 3.714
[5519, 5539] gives 3.966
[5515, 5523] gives 3.788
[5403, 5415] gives 3.699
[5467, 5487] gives 3.882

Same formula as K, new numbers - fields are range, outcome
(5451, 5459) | 3.86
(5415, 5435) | 3.85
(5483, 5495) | 4.11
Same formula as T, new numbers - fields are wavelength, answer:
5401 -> 3.92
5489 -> 4.082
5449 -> 3.818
